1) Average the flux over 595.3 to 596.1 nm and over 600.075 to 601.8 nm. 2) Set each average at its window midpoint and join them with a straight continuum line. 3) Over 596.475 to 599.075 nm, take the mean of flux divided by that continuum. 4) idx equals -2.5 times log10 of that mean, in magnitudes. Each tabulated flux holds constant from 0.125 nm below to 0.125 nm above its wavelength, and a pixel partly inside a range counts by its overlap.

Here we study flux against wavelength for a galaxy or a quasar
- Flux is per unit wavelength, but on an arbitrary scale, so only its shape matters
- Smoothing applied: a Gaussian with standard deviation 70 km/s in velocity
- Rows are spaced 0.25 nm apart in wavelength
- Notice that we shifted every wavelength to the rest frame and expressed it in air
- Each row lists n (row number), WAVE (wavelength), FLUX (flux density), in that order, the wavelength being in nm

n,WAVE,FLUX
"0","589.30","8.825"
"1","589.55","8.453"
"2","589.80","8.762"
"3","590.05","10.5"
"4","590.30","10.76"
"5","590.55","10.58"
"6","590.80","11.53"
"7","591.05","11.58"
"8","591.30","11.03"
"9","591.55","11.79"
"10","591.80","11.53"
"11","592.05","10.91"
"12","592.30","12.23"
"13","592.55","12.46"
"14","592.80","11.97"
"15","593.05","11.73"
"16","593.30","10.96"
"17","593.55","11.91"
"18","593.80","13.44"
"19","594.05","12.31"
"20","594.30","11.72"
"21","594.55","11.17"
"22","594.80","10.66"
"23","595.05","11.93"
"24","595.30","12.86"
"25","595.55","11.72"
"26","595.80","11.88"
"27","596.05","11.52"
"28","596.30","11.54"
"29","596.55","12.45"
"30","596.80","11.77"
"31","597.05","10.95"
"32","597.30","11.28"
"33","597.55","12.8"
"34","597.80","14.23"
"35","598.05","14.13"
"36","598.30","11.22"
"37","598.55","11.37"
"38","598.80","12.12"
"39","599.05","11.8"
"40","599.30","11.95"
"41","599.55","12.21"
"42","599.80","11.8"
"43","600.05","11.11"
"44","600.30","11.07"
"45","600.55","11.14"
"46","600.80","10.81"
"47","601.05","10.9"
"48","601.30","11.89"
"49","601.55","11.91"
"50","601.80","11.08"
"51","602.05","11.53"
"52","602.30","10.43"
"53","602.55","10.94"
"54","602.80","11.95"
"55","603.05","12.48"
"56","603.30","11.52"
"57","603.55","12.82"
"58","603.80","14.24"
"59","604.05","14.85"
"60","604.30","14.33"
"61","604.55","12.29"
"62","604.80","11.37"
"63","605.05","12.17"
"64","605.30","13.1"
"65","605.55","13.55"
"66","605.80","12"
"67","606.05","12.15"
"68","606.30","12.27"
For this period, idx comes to -0.05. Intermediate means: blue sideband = 11.9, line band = 12.2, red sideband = 11.3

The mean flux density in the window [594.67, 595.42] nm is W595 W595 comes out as 11.8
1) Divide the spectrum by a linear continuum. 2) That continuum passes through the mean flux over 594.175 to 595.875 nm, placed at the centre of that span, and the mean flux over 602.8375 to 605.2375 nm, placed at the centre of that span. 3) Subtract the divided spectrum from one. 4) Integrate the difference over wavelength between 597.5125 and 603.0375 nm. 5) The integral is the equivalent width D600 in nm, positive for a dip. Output 0.28 nm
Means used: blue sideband 11.7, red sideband 12.9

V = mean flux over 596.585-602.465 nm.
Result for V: 11.7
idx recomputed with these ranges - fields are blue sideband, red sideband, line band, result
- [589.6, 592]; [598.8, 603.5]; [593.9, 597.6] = -0.06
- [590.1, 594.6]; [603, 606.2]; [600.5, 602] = 0.11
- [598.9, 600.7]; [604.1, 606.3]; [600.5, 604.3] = 0.01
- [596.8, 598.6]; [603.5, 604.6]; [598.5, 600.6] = 0.10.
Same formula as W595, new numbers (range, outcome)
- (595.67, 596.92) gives 11.8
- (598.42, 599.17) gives 11.8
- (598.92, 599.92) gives 11.9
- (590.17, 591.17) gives 11.1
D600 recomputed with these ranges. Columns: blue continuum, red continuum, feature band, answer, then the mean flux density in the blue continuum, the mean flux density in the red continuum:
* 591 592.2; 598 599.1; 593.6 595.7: -0.06 nm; 11.4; 12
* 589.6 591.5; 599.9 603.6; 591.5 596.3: -0.42 nm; 10.6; 11.4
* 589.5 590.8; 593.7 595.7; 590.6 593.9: -0.24 nm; 10.1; 12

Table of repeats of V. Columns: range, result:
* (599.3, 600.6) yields 11.5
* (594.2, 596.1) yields 11.7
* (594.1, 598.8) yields 12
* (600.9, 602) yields 11.4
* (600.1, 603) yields 11.3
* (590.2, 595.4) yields 11.7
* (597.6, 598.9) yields 12.6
